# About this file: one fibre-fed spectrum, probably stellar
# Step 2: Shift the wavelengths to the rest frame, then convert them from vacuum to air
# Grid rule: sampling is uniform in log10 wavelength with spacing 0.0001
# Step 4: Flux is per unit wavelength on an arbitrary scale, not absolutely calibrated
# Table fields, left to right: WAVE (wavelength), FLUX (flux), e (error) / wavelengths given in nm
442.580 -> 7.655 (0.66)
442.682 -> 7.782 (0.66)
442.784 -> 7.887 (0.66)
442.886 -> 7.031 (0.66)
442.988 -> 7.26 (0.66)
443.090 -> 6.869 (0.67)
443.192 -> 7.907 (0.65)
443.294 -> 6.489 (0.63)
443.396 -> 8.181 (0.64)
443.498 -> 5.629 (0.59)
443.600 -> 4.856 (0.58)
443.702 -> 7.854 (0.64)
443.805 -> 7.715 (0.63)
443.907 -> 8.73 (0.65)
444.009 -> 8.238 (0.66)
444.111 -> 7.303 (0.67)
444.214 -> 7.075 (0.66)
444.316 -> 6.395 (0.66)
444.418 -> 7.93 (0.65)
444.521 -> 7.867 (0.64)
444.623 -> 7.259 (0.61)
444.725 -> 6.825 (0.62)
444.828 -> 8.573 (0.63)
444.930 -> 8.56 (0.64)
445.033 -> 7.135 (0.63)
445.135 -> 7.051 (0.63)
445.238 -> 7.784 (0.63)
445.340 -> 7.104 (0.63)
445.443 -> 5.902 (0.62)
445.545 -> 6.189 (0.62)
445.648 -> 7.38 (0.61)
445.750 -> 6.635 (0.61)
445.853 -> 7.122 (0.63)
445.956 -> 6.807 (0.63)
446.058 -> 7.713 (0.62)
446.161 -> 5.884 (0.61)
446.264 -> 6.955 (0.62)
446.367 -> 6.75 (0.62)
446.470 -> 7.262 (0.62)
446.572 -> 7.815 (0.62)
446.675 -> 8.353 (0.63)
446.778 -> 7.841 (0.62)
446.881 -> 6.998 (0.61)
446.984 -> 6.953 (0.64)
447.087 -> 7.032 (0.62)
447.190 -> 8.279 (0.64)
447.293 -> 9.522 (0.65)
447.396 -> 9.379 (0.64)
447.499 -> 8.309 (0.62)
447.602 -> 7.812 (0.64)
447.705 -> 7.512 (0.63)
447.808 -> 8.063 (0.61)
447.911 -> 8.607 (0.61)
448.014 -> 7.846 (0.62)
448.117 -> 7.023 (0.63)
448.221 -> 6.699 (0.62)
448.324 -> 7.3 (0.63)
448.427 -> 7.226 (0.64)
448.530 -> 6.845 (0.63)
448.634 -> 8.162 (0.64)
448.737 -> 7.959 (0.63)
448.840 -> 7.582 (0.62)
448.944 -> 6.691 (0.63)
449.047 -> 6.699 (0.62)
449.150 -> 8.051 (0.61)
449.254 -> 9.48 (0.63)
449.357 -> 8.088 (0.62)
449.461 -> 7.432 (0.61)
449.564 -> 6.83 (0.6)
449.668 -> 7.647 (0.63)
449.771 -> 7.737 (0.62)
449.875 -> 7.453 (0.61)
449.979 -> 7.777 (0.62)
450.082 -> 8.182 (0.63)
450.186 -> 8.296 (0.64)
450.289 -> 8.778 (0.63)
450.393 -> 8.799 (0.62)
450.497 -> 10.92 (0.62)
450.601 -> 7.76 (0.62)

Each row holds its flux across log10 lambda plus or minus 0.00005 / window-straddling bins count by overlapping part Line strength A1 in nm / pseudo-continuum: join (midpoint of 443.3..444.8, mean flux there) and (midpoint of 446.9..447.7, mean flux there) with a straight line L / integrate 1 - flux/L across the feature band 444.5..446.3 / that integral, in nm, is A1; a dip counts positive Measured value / 0.110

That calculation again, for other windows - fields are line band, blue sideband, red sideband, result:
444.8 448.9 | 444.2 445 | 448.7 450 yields 0.06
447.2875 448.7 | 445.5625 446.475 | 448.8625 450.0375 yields -0.10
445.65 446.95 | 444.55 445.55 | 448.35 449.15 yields 0.03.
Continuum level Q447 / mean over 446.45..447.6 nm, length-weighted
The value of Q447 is 7.99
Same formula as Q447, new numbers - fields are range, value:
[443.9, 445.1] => 7.61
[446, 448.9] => 7.63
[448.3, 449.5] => 7.64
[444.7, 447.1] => 7.2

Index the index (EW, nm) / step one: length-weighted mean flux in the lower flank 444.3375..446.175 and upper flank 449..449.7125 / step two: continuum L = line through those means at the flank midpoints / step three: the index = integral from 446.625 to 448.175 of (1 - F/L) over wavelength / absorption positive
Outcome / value -0.096 nm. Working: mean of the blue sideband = 7.22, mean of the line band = 7.96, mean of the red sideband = 7.75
